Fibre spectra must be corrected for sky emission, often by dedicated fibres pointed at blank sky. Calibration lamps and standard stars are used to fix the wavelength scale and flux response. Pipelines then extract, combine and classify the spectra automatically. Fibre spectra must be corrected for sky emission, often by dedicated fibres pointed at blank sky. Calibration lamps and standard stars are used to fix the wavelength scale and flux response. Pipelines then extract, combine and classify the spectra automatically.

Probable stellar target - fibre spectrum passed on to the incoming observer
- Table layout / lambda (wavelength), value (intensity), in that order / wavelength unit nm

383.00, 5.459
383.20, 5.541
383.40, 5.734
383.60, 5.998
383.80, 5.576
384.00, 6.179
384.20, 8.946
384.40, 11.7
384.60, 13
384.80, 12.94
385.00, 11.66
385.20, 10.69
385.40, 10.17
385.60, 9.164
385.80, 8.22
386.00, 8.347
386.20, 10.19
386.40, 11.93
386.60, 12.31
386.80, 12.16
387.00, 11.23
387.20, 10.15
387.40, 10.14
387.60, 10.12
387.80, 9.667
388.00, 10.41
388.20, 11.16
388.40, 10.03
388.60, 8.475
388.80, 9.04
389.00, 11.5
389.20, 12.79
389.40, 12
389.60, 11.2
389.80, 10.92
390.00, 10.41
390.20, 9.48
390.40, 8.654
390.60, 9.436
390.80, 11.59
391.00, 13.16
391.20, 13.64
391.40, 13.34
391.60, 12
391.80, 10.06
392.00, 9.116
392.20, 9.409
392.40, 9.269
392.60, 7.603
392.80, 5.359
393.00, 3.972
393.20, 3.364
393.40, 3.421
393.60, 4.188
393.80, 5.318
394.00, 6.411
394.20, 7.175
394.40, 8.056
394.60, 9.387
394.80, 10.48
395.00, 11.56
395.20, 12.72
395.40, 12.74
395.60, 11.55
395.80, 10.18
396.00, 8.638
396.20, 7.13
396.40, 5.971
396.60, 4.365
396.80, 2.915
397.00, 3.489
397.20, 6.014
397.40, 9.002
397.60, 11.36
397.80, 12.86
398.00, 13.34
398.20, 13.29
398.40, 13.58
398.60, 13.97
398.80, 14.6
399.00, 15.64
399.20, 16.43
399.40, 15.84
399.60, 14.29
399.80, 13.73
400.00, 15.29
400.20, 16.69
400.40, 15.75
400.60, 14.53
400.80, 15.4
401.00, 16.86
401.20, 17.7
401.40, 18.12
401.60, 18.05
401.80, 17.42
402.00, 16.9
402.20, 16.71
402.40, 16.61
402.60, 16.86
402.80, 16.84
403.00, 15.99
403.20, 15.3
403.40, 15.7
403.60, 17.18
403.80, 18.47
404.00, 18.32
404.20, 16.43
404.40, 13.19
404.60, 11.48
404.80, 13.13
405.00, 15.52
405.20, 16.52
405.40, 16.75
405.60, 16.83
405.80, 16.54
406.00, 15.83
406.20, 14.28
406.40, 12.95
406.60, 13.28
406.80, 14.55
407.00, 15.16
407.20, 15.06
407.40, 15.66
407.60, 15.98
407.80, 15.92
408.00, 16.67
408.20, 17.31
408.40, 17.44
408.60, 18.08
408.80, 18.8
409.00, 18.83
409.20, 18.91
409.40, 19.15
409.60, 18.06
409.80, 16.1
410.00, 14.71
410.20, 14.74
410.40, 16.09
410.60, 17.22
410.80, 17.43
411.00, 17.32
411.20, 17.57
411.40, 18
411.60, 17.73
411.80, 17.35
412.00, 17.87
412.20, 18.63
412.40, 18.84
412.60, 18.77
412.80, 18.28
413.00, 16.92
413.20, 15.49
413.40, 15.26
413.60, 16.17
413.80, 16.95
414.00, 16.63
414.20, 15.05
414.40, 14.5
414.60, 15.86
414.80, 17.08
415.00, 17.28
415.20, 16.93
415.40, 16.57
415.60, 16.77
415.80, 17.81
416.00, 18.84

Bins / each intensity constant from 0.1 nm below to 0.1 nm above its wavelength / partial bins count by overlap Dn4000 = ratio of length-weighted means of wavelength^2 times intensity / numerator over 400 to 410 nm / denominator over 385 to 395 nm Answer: 1.8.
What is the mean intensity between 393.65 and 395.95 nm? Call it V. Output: 9.46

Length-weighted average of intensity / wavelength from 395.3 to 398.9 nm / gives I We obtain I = 9.72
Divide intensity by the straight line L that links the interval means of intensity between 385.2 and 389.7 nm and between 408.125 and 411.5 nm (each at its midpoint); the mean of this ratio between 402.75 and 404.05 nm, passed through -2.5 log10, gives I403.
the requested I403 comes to -0.09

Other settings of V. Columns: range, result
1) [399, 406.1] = 16.1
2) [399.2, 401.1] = 15.4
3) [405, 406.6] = 15.5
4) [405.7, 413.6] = 16.7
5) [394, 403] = 12.7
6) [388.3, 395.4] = 9.32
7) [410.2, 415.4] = 17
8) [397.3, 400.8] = 14.2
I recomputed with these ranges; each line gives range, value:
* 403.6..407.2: 15.3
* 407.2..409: 17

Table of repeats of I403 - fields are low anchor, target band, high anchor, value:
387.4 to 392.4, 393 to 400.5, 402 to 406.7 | 0.28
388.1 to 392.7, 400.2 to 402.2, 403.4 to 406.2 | -0.16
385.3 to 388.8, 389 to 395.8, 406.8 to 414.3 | 0.23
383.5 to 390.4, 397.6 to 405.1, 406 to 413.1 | -0.08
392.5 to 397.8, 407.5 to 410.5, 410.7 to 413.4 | -0.09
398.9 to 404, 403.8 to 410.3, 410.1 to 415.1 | 0.04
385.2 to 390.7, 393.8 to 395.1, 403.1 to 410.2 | 0.40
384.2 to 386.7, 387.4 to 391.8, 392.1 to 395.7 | -0.17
